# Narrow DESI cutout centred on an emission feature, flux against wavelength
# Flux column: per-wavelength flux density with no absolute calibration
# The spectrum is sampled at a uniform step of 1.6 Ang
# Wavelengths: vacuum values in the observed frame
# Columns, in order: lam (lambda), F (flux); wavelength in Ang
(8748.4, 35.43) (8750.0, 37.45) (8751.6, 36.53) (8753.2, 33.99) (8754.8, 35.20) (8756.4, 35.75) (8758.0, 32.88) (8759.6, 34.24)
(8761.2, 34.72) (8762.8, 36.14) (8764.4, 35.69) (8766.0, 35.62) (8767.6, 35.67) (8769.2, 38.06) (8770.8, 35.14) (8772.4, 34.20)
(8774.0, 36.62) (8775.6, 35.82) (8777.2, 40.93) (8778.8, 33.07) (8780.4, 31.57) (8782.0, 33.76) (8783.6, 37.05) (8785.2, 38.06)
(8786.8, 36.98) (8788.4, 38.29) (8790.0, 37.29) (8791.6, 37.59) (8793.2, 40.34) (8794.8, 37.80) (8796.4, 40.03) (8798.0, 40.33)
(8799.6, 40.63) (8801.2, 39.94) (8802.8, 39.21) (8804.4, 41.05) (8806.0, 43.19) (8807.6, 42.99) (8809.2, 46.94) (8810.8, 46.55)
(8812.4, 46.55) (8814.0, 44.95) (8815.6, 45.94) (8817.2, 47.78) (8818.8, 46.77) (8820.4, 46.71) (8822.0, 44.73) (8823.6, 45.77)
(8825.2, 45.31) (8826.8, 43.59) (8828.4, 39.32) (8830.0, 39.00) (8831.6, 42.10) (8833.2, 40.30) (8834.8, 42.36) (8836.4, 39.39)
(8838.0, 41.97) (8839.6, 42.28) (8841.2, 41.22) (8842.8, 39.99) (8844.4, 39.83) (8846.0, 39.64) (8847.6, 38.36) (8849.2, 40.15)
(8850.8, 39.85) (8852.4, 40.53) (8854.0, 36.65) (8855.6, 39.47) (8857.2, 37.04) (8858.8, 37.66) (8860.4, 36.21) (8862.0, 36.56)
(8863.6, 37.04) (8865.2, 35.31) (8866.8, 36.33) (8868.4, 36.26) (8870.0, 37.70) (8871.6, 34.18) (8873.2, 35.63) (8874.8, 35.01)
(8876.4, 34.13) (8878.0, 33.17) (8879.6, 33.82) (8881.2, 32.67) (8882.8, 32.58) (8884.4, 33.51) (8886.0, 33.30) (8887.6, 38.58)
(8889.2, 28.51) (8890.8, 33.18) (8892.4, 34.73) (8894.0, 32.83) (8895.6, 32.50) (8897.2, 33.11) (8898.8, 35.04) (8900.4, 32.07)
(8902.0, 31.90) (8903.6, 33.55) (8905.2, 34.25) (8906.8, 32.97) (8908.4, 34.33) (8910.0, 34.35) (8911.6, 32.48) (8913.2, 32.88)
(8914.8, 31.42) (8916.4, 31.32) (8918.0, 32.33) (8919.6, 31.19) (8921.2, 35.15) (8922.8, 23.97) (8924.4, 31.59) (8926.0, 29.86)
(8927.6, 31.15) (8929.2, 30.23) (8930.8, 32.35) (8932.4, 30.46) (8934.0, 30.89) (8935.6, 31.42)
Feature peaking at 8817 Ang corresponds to C III]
